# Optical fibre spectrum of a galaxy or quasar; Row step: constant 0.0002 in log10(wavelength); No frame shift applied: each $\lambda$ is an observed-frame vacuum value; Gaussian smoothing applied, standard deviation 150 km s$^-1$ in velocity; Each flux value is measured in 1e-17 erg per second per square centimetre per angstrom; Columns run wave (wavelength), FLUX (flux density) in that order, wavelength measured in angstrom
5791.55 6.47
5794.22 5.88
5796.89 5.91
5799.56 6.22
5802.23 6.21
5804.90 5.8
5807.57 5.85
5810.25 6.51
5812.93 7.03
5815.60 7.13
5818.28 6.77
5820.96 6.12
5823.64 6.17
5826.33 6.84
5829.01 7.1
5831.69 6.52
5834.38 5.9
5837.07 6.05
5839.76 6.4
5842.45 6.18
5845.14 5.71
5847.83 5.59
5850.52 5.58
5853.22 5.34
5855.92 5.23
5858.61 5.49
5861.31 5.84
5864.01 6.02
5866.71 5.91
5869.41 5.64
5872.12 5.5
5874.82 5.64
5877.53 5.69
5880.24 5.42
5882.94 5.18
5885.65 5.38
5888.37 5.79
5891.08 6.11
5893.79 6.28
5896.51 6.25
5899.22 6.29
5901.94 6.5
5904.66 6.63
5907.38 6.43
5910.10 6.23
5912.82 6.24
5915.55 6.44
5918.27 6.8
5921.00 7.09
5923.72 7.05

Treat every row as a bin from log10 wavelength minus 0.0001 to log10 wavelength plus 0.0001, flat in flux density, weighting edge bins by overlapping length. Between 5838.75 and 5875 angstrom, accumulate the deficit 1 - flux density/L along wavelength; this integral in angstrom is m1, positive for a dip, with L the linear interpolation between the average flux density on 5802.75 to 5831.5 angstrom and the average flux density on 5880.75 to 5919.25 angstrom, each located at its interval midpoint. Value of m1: 3.6 angstrom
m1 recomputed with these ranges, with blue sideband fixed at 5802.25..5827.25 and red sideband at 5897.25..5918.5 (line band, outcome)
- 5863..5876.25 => 1.4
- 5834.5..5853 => 1.6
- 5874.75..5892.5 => 2.3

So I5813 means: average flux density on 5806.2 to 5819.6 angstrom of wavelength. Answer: 6.66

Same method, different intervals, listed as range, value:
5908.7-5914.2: 6.23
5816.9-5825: 6.35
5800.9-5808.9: 5.96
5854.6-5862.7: 5.53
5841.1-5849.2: 5.83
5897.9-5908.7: 6.46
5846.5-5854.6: 5.5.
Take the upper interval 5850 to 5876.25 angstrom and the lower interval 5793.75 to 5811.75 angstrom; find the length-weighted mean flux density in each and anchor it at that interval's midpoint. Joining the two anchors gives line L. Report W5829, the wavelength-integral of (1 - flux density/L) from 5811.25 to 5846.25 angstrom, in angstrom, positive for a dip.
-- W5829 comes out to -3.5 angstrom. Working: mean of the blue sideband 6.07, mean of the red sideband 5.62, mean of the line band 6.46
